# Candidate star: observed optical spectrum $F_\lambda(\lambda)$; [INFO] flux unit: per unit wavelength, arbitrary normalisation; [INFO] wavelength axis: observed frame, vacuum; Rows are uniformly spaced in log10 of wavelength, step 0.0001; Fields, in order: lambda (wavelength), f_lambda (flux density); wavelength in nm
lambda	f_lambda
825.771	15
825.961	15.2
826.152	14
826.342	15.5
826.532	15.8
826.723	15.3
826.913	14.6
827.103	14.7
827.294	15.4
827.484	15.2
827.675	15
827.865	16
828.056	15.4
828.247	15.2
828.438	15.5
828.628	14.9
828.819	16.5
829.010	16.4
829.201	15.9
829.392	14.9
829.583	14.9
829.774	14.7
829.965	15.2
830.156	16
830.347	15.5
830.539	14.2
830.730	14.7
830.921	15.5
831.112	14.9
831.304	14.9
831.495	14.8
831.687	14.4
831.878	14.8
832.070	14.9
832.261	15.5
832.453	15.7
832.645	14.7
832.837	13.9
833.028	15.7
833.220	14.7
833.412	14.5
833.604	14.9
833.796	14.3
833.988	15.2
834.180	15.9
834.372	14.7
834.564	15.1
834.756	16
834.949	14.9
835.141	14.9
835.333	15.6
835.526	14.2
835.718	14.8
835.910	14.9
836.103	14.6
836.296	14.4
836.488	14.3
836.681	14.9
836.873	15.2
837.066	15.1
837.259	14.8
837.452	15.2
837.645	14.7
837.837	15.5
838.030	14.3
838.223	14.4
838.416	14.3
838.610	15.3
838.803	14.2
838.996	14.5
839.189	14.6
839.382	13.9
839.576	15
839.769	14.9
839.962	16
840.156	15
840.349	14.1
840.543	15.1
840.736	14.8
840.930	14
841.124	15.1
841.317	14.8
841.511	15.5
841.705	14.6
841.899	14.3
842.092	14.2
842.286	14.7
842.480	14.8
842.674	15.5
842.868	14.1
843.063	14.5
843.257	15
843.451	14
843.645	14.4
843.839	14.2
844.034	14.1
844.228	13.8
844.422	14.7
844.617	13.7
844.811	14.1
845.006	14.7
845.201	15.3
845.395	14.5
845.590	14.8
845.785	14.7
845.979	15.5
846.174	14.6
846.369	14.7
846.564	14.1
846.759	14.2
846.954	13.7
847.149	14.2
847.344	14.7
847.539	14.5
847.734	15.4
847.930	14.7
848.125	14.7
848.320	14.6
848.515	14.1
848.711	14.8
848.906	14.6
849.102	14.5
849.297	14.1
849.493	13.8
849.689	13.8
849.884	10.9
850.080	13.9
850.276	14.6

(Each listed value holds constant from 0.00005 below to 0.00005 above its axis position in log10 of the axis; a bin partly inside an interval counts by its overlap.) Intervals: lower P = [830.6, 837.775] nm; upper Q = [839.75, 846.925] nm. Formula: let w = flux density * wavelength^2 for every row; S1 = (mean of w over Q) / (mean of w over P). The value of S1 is 1.00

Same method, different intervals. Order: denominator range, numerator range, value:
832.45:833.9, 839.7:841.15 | 1.03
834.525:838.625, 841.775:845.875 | 0.99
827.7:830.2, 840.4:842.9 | 0.98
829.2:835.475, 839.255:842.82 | 1.00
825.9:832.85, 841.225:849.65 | 0.99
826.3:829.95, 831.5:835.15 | 0.99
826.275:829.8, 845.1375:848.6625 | 0.99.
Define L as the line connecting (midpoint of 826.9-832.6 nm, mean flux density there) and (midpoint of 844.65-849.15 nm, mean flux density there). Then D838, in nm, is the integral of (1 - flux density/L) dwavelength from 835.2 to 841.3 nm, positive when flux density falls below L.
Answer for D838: 0.05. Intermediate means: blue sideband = 15.2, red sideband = 14.6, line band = 14.8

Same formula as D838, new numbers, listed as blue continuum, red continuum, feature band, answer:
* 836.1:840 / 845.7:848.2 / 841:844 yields 0.01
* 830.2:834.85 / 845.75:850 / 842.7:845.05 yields 0.03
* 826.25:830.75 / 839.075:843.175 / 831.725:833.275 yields 0.02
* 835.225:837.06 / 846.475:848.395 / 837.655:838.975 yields 0.01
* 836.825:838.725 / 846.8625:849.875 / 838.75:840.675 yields 0.00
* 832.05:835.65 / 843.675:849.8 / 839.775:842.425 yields -0.02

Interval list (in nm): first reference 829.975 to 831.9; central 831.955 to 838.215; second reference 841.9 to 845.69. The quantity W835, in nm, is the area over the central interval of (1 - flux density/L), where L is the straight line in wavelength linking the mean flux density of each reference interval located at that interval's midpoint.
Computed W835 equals -0.045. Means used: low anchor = 15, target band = 14.9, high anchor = 14.5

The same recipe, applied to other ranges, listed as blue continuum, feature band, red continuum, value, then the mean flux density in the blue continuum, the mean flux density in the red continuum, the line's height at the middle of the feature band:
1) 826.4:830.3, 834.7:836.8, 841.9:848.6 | 0.022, 15.4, 14.5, 15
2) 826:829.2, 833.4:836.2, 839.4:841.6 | 0.021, 15.3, 14.9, 15.1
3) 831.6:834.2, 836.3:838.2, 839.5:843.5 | -0.001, 14.9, 14.8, 14.8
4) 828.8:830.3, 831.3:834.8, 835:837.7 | 0.045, 15.5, 14.8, 15.2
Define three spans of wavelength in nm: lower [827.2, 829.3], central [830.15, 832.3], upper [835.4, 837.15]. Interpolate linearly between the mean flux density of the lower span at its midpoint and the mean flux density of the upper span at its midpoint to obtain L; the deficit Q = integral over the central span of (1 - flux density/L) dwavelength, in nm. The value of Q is 0.04 nm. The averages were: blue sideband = 15.6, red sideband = 14.7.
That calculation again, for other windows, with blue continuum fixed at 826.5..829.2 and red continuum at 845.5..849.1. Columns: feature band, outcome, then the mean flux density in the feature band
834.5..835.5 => -0.01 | 15.2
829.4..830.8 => 0.03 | 15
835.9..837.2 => 0.02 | 14.8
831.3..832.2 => 0.03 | 14.8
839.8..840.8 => -0.01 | 15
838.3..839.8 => 0.04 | 14.6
